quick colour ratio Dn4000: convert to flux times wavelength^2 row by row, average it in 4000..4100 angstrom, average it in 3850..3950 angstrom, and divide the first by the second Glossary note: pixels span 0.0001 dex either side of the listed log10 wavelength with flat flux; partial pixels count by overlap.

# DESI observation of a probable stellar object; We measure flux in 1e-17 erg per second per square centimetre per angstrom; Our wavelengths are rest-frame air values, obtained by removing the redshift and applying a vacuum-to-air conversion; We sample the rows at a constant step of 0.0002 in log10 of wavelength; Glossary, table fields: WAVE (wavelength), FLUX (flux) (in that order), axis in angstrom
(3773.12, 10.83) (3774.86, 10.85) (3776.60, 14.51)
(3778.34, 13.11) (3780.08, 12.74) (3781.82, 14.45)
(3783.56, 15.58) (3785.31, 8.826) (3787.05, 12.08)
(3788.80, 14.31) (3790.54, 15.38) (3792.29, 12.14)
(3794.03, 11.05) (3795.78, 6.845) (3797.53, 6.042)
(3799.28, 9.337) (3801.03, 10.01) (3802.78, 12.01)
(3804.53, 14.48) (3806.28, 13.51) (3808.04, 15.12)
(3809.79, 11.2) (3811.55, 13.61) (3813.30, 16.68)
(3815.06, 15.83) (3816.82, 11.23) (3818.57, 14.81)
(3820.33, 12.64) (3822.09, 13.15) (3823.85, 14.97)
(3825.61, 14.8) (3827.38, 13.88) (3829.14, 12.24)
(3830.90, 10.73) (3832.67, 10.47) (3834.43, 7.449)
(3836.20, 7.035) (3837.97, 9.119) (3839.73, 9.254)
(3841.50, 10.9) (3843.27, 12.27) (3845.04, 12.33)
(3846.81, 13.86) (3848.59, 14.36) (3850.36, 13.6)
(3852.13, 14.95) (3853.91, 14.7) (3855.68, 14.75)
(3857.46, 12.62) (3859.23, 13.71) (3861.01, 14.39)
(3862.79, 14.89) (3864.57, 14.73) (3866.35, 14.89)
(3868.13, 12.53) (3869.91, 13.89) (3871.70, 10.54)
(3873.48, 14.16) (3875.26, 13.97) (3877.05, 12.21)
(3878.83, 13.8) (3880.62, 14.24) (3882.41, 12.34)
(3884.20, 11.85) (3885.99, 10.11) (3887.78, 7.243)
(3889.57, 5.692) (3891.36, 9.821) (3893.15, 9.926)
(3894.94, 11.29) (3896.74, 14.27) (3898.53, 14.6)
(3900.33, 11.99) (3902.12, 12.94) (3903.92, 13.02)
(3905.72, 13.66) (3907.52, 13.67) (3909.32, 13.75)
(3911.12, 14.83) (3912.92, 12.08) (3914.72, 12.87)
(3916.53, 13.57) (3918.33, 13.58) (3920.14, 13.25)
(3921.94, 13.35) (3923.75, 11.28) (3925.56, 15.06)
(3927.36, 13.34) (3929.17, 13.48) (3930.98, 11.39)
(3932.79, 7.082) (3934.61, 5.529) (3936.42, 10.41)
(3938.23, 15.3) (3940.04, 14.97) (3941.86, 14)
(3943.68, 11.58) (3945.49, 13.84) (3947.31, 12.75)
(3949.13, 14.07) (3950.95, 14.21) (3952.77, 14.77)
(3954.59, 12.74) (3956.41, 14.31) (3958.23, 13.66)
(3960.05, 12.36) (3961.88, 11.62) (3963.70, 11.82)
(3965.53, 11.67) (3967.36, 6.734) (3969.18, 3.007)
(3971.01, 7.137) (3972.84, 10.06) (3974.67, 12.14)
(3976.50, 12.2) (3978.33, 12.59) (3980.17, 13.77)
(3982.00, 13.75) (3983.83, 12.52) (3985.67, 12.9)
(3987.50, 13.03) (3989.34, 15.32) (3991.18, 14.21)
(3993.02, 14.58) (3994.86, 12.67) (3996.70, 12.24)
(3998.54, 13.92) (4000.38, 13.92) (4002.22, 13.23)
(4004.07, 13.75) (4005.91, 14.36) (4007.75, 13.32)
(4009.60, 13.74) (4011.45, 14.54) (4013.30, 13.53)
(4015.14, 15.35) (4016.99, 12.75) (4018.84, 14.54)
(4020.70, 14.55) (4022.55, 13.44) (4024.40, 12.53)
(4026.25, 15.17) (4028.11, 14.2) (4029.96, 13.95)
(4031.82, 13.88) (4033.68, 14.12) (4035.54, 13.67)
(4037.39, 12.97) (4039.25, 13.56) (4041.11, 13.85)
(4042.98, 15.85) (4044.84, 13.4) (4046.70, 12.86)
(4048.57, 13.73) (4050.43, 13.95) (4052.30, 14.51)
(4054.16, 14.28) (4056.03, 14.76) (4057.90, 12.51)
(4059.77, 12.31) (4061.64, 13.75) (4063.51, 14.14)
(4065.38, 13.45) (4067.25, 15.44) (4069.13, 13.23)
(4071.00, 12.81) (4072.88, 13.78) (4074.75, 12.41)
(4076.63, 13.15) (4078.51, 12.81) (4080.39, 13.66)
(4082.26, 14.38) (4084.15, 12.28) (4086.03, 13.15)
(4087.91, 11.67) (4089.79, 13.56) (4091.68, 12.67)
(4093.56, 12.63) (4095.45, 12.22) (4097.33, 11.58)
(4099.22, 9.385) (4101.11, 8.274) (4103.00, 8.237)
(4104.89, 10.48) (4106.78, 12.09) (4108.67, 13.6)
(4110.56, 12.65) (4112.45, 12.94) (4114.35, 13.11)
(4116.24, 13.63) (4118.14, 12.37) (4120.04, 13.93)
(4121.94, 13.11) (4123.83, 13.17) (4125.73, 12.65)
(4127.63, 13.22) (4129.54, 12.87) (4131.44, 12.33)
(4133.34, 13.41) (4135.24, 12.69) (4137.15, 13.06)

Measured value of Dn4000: 1.15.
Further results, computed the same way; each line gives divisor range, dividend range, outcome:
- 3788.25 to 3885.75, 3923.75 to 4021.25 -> 1.07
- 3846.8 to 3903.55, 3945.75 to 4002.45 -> 1.02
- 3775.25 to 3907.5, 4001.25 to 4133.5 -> 1.19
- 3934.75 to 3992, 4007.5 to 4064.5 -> 1.17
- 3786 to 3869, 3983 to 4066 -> 1.21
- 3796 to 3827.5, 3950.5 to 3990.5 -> 1.01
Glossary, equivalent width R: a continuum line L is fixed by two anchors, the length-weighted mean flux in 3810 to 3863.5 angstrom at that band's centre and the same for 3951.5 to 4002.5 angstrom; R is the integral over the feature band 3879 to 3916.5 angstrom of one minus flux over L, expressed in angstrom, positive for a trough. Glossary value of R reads 1.4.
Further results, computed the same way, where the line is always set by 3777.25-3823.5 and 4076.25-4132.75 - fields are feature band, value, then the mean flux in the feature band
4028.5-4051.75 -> -2.6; 13.8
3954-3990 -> 2.4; 11.6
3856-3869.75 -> -1.6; 14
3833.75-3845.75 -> 2.7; 9.77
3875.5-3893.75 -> 2.4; 10.8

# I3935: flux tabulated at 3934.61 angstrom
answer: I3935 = 5.529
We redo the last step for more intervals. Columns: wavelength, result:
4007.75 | 13.32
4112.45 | 12.94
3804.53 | 14.48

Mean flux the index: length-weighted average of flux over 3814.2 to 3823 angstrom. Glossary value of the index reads 13.5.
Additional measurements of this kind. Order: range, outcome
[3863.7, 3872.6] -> 13.3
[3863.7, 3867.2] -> 14.8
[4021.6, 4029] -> 13.8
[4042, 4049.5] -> 13.9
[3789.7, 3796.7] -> 11.3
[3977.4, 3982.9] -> 13.4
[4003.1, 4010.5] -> 13.8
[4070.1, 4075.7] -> 13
